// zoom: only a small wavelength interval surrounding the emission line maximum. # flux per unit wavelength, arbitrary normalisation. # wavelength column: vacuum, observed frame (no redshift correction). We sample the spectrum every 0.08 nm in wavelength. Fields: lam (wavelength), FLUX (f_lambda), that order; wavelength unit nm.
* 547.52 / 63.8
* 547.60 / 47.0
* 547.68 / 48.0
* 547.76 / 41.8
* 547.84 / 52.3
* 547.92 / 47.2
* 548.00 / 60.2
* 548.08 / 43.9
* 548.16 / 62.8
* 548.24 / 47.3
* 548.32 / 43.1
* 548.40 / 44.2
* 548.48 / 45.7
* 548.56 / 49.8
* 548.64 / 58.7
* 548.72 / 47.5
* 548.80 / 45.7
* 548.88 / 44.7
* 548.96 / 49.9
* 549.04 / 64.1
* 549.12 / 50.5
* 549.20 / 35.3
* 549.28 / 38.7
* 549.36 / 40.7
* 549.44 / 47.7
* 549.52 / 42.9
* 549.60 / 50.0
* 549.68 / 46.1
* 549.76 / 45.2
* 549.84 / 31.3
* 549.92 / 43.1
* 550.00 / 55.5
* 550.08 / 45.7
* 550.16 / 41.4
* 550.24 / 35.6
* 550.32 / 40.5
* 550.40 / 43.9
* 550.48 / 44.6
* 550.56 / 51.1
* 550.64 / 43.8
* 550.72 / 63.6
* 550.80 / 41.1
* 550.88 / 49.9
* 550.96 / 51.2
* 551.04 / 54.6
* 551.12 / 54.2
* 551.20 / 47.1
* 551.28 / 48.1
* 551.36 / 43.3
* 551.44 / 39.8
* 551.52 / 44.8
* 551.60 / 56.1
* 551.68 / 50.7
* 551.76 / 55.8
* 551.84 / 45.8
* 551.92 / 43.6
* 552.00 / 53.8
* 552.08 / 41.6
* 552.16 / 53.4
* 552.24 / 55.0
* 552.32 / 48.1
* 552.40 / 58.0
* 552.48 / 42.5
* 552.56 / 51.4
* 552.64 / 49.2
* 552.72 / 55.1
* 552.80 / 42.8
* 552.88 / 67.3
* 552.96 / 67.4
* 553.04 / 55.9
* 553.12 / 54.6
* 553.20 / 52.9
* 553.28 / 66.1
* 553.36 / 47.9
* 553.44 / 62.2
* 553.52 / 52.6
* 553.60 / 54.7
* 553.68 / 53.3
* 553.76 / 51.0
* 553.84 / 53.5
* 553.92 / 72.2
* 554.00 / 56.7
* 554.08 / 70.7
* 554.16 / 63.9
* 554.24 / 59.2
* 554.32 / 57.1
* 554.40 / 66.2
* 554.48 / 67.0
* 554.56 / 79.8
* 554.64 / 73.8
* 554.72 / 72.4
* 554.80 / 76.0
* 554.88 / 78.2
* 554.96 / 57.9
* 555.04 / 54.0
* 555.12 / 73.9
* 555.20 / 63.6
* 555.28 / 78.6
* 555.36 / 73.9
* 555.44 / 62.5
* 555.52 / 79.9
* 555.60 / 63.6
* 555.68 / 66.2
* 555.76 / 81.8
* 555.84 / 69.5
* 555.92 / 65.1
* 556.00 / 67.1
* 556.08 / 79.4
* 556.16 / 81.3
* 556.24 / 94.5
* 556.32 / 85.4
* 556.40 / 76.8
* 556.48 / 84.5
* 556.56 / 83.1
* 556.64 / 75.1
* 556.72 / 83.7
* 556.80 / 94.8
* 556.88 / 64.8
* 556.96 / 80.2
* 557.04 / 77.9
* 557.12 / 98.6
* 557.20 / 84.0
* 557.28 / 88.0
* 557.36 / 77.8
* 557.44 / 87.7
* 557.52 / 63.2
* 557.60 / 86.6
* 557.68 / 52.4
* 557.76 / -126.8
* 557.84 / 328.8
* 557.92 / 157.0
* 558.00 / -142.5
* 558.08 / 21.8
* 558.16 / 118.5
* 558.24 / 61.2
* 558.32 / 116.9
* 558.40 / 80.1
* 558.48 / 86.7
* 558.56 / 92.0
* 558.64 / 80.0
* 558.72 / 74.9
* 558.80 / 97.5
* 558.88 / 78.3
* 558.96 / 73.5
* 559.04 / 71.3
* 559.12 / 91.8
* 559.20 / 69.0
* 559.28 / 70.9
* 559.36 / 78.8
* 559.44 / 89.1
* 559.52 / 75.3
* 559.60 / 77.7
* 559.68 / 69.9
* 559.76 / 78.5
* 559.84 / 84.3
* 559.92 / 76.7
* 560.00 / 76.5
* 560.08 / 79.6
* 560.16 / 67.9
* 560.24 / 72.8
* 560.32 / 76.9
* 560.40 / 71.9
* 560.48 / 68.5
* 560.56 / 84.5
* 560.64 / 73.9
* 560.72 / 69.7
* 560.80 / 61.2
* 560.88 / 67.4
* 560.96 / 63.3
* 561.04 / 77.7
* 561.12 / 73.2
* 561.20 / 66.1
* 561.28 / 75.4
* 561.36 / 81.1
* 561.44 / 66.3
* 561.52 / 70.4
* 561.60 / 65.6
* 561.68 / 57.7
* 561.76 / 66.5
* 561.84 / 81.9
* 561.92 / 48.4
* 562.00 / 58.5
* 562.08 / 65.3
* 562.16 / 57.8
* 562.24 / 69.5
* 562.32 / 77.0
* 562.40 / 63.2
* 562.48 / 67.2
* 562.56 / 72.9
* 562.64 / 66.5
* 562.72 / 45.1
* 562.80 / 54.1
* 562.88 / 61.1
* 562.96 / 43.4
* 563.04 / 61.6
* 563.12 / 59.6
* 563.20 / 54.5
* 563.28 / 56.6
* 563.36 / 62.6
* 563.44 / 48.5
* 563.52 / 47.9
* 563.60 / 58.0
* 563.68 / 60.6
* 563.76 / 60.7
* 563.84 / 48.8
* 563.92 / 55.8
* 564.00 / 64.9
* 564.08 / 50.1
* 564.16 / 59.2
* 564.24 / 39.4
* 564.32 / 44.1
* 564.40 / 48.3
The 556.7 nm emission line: Mg II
